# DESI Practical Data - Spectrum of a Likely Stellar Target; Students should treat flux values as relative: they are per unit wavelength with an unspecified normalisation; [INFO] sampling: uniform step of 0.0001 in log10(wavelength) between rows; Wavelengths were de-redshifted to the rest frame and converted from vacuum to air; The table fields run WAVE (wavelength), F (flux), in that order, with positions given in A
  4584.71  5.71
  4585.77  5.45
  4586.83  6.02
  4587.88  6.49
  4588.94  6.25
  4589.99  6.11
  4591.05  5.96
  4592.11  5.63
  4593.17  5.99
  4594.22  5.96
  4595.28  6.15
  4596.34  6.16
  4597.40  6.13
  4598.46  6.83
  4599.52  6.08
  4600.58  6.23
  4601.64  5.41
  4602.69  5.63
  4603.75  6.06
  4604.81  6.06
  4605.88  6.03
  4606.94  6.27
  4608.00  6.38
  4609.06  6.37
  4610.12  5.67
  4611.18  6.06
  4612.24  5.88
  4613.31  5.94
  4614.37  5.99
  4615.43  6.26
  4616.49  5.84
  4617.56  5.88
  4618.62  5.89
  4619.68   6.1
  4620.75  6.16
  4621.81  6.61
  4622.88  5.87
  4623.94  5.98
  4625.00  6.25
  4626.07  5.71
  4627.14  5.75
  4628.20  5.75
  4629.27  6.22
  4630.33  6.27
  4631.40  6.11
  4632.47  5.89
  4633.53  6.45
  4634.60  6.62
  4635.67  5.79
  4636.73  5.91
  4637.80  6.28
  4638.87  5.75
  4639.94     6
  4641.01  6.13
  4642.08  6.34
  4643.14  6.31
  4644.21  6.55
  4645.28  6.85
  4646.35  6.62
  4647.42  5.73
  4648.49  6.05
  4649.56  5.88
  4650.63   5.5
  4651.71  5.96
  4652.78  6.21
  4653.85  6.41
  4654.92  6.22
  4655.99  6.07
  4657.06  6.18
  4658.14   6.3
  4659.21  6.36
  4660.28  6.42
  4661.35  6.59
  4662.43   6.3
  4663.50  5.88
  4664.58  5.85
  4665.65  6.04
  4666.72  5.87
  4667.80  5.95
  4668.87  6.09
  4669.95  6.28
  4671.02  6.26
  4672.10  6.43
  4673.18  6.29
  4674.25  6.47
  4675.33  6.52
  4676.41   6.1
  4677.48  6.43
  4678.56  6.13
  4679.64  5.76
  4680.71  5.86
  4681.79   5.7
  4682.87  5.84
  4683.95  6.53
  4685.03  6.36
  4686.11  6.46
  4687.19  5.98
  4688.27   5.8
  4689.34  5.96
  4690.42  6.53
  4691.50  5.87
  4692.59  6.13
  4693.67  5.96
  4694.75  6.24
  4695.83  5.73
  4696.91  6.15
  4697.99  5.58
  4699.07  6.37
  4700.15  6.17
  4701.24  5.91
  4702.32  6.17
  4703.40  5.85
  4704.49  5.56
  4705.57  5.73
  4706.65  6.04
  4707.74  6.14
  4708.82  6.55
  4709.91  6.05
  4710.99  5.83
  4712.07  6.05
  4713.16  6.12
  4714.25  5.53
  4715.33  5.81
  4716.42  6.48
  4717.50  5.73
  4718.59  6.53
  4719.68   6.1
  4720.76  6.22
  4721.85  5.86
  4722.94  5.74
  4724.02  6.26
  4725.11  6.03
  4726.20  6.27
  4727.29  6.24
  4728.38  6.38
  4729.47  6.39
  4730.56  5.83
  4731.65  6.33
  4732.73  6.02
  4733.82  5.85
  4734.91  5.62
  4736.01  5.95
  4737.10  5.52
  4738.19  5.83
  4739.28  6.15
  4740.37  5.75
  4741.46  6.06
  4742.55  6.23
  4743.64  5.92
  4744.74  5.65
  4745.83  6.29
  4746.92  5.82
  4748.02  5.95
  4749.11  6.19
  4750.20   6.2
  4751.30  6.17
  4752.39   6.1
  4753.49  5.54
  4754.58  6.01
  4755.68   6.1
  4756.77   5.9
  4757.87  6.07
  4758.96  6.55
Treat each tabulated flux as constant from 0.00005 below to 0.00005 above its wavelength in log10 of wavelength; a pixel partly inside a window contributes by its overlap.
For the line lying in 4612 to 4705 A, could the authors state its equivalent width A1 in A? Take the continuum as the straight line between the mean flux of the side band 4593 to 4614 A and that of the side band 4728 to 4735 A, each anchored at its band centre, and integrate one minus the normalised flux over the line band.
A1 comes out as -0.5 A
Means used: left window 6.07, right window 6.09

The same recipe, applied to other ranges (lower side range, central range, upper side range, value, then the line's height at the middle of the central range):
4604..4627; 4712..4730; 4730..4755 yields -0.4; 5.97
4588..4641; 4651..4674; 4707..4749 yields -0.5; 6.04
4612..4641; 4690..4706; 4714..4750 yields 0.1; 6.03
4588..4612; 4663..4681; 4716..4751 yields -0.2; 6.06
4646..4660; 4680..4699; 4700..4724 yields 0.0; 6.05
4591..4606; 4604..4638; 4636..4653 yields 0.0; 6.07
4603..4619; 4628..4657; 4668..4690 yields -0.3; 6.09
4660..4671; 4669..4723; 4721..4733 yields 0.4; 6.13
